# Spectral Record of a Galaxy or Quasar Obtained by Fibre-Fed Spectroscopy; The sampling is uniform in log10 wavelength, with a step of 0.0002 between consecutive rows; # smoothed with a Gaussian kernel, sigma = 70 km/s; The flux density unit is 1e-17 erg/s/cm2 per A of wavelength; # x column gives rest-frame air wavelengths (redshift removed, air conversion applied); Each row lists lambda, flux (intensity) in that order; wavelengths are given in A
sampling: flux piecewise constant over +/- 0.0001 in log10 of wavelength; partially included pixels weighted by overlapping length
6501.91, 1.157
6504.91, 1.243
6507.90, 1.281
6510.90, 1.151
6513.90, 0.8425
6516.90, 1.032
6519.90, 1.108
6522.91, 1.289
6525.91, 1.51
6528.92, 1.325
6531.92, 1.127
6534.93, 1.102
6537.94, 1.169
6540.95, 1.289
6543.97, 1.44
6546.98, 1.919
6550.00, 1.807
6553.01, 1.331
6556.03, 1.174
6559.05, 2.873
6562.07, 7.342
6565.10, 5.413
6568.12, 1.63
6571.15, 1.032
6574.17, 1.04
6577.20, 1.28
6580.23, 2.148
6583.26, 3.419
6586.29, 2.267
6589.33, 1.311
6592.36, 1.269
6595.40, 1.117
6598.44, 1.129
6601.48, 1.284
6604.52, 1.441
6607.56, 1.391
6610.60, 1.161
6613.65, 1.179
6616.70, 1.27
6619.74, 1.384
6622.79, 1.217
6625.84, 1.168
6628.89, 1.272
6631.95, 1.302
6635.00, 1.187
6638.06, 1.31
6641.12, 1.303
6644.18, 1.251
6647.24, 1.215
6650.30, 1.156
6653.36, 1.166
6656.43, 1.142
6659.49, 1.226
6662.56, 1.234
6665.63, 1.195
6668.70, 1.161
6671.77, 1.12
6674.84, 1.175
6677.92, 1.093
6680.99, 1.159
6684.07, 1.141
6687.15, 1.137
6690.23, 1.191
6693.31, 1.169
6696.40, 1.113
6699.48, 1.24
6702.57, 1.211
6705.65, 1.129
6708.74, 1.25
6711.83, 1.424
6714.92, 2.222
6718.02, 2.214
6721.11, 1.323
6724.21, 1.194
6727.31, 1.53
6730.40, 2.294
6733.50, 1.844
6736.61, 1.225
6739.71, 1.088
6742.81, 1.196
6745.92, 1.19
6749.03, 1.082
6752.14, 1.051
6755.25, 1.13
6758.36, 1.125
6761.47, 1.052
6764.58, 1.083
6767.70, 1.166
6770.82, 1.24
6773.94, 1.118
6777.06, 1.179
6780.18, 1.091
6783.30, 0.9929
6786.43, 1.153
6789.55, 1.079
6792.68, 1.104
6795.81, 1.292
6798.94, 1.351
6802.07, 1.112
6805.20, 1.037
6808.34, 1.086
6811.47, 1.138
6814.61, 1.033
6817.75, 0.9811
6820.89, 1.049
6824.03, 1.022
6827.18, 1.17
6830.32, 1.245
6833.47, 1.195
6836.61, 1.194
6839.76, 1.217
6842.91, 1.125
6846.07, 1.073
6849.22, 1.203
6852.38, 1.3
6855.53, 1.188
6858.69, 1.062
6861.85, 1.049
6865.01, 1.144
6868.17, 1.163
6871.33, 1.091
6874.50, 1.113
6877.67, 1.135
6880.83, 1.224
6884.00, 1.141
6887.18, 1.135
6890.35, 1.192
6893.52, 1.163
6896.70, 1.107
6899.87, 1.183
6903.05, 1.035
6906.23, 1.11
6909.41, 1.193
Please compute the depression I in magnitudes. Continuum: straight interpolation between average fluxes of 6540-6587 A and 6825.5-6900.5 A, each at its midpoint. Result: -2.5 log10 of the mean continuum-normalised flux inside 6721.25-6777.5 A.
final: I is 0.26 mag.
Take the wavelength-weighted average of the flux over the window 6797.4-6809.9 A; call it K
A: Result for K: 1.15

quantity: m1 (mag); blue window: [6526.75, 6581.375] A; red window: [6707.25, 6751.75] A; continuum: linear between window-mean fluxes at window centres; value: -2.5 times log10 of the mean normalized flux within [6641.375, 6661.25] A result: 0.40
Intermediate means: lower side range 2.02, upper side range 1.49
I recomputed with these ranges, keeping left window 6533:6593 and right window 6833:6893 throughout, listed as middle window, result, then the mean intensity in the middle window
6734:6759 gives 0.30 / 1.17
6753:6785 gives 0.29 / 1.12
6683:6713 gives 0.37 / 1.2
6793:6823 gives 0.19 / 1.12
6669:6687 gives 0.47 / 1.14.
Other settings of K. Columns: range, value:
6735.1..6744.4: 1.17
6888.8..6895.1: 1.18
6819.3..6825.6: 1.04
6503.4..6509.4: 1.26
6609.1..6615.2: 1.17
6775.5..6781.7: 1.14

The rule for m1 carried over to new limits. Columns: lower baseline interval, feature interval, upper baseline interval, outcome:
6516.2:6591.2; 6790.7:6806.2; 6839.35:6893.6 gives 0.12 mag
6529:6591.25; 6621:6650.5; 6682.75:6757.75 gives 0.36 mag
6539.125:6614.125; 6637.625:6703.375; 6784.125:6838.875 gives 0.34 mag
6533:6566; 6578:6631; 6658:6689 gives 0.24 mag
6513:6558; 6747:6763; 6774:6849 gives 0.07 mag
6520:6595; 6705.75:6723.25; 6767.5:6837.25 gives -0.14 mag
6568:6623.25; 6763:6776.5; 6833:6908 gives 0.10 mag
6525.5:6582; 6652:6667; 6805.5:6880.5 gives 0.38 mag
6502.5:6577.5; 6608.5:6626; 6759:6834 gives 0.25 mag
